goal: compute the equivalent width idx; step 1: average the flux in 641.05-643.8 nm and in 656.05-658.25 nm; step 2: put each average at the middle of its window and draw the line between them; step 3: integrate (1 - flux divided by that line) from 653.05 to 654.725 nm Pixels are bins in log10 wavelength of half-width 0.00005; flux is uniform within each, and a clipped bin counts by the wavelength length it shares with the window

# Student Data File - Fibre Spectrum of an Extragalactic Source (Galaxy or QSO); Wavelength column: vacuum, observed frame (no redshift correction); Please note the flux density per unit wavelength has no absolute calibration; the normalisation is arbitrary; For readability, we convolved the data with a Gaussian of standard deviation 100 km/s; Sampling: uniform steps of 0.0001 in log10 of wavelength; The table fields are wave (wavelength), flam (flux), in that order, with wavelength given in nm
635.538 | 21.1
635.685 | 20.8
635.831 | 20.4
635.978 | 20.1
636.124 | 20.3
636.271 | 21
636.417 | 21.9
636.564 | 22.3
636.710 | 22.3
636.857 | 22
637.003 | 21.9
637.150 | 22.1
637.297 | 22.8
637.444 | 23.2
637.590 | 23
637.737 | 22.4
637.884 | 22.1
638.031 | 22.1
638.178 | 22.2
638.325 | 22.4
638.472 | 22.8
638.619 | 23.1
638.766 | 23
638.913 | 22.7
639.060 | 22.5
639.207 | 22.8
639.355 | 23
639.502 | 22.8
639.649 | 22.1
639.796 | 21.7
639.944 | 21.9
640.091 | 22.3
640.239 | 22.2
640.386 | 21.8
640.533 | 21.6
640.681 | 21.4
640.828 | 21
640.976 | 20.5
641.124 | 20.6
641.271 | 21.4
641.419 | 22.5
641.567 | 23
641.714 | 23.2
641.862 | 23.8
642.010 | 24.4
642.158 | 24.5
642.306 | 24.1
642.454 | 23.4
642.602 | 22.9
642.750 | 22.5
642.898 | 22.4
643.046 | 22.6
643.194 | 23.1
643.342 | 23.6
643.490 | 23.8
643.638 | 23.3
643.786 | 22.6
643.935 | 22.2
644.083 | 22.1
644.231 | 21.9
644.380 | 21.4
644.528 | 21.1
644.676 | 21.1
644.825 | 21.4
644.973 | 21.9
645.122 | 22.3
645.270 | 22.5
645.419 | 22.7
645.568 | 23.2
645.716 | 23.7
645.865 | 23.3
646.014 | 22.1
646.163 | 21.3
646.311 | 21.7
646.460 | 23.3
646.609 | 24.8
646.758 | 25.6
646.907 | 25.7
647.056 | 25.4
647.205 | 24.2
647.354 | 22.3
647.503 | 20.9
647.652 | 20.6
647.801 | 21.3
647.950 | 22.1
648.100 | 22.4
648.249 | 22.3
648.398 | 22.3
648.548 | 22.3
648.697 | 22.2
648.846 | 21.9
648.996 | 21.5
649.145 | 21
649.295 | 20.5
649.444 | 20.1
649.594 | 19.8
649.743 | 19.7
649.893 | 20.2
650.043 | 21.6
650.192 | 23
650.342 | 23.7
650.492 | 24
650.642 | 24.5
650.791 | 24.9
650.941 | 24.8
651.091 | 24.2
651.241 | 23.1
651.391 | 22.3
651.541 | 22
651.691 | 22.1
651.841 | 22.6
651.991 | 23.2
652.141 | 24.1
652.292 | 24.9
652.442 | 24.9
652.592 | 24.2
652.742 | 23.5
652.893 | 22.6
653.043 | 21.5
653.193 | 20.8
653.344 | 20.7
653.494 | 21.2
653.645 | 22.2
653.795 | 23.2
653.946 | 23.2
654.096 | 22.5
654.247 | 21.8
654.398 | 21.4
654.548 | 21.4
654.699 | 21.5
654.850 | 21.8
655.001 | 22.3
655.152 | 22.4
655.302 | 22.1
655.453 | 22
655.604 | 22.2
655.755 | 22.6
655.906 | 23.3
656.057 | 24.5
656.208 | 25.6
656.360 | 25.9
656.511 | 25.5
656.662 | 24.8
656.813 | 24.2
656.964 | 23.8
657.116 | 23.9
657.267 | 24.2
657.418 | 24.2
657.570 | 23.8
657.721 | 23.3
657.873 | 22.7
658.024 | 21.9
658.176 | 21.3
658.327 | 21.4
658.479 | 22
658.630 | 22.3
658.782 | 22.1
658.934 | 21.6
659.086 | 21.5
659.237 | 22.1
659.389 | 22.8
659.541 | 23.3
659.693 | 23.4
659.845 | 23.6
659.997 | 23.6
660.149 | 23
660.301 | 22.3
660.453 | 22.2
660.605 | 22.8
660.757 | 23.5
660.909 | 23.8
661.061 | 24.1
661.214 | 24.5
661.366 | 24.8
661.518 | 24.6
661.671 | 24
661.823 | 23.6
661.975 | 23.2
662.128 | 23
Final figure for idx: 0.14 nm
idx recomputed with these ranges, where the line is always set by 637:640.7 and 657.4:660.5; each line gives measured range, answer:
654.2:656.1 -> 0.03 nm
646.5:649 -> -0.04 nm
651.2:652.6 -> -0.05 nm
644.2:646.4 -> 0.03 nm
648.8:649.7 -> 0.07 nm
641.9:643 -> -0.05 nm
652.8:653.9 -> 0.03 nm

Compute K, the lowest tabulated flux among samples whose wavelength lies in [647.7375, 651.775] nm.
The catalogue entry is 19.7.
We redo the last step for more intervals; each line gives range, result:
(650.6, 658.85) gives 20.7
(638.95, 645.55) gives 20.5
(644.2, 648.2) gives 20.6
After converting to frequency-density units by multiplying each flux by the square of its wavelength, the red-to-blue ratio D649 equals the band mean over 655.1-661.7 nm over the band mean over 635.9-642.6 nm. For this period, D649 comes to 1.1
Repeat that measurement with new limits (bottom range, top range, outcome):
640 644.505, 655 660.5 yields 1.08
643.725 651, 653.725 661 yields 1.06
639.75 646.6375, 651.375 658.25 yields 1.06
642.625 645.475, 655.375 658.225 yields 1.10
